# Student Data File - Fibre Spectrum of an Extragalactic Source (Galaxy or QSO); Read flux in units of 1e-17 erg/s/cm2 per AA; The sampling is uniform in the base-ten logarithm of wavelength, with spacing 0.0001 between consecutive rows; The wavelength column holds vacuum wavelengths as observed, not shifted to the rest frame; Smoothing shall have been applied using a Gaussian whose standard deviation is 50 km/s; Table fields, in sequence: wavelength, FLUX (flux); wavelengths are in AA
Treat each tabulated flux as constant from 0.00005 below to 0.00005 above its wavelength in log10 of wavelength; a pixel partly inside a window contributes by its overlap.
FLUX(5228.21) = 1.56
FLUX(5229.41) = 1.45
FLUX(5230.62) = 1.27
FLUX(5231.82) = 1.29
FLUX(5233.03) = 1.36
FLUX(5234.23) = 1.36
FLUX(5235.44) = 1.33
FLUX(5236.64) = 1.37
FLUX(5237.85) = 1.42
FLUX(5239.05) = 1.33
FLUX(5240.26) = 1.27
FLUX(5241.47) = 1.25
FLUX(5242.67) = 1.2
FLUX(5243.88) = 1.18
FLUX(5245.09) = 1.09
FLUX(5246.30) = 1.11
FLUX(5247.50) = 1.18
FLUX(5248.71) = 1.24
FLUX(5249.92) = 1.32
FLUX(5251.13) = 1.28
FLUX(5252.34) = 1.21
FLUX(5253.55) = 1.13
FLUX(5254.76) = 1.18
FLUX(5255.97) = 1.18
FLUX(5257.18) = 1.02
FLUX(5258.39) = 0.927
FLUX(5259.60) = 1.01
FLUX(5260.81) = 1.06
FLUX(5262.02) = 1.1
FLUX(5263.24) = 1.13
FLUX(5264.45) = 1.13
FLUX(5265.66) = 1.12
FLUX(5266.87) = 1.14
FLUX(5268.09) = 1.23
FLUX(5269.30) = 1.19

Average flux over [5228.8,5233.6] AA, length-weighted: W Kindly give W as 1.34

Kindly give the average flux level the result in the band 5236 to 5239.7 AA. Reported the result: 1.37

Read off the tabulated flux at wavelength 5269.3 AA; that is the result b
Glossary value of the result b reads 1.19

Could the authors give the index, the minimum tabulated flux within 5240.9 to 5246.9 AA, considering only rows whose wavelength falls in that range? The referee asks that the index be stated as 1.09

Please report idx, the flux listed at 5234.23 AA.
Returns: 1.36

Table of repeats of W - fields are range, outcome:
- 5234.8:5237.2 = 1.35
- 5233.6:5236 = 1.35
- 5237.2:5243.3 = 1.29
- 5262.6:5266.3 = 1.13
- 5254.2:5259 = 1.08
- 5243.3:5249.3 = 1.16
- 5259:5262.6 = 1.06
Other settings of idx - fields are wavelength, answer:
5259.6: 1.01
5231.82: 1.29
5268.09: 1.23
